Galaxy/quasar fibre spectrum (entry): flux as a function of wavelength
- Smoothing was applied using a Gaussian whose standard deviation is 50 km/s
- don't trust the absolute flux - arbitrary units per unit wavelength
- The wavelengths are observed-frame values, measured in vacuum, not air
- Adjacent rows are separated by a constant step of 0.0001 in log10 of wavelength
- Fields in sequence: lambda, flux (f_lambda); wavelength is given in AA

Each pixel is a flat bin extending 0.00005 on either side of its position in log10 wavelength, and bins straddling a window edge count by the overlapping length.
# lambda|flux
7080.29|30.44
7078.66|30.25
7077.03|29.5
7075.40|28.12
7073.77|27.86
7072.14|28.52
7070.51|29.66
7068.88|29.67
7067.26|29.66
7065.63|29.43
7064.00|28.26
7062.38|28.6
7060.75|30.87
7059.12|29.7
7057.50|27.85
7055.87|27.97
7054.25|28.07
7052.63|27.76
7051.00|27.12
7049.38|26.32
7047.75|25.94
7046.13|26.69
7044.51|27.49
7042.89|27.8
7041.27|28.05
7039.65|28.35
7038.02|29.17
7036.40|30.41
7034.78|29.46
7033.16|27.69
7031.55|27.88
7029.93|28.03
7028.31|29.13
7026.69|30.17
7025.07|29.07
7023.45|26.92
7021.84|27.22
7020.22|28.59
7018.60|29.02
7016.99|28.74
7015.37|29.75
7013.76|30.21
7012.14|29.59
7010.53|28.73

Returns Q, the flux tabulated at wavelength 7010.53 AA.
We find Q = 28.73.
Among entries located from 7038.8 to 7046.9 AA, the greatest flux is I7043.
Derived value 28.35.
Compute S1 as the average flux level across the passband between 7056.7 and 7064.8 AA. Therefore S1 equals 29.1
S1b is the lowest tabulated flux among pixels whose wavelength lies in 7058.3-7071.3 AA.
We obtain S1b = 28.26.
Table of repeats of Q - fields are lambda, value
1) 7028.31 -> 29.13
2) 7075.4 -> 28.12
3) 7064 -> 28.26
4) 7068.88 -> 29.67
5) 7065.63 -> 29.43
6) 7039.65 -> 28.35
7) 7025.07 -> 29.07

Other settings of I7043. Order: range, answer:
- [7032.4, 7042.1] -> 30.41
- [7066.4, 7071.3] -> 29.67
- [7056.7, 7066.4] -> 30.87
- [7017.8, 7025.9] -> 29.07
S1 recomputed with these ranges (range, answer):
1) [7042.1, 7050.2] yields 26.9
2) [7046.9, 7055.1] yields 27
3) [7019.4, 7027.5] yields 28.4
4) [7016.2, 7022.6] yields 28.4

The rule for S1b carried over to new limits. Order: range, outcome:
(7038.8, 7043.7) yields 27.8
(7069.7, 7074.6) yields 27.86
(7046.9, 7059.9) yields 25.94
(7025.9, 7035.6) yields 27.69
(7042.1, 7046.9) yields 26.69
